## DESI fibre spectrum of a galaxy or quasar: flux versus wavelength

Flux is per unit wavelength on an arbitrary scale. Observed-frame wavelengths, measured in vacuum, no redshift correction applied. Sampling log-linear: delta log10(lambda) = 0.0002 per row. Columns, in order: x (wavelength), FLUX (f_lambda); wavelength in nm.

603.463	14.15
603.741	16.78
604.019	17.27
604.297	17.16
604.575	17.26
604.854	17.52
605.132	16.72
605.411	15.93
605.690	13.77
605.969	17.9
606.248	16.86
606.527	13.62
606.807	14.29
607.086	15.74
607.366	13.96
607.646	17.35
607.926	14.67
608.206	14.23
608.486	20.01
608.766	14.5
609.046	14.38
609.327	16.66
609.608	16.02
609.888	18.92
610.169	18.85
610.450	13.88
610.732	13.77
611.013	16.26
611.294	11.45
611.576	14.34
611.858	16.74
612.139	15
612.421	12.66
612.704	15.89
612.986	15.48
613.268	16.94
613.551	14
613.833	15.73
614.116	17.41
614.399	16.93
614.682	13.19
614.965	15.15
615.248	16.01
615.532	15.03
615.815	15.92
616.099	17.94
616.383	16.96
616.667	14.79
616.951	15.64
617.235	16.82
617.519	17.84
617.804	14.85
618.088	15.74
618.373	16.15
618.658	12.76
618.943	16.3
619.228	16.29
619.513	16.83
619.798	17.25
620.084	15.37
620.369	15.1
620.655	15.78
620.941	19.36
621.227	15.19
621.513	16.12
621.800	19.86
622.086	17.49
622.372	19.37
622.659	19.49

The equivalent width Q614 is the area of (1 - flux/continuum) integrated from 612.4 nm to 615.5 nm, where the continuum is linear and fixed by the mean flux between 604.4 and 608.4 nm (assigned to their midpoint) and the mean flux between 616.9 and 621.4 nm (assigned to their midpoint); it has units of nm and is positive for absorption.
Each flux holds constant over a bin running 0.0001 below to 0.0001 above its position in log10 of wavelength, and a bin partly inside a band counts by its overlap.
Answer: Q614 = 0.091 nm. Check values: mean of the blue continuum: 15.8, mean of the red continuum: 16.1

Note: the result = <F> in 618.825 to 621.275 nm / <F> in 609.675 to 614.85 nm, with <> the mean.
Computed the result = 1.07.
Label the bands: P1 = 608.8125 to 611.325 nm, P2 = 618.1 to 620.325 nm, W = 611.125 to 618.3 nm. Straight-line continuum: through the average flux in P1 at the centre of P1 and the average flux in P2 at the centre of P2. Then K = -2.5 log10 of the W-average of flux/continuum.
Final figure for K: 0.02 mag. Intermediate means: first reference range 15.7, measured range 15.5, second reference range 15.8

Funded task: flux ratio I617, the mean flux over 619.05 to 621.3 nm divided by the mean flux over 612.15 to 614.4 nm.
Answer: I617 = 1.06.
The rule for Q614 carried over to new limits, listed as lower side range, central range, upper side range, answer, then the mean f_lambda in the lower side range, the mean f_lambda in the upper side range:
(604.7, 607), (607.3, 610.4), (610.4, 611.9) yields -0.29 nm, 15.8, 14.3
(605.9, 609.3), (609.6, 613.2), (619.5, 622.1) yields 0.14 nm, 15.6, 16.8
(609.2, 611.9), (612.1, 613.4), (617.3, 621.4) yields 0.05 nm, 15.6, 16.1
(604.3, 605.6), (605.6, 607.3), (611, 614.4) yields 0.12 nm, 16.8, 15.2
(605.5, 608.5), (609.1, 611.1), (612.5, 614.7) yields -0.08 nm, 15.5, 15.7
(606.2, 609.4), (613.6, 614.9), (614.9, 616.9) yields 0.02 nm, 15.5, 16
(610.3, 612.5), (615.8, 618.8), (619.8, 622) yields -0.03 nm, 14.3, 16.7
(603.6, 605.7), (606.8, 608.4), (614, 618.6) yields 0.12 nm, 16.7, 16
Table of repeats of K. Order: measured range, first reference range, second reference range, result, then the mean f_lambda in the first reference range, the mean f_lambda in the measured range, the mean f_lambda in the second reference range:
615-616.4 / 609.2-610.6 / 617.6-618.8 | -0.04 mag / 16.8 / 16.2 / 15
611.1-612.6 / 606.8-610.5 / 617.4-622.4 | 0.15 mag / 16.1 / 14.2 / 16.5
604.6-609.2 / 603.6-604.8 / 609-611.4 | 0.05 mag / 17.1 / 15.8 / 15.7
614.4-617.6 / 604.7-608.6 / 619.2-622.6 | 0.05 mag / 15.9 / 15.9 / 17.1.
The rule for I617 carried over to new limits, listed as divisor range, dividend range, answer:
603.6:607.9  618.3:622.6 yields 1.04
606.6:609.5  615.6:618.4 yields 1.05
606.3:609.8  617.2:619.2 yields 1.01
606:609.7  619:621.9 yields 1.07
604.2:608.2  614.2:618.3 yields 1.01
